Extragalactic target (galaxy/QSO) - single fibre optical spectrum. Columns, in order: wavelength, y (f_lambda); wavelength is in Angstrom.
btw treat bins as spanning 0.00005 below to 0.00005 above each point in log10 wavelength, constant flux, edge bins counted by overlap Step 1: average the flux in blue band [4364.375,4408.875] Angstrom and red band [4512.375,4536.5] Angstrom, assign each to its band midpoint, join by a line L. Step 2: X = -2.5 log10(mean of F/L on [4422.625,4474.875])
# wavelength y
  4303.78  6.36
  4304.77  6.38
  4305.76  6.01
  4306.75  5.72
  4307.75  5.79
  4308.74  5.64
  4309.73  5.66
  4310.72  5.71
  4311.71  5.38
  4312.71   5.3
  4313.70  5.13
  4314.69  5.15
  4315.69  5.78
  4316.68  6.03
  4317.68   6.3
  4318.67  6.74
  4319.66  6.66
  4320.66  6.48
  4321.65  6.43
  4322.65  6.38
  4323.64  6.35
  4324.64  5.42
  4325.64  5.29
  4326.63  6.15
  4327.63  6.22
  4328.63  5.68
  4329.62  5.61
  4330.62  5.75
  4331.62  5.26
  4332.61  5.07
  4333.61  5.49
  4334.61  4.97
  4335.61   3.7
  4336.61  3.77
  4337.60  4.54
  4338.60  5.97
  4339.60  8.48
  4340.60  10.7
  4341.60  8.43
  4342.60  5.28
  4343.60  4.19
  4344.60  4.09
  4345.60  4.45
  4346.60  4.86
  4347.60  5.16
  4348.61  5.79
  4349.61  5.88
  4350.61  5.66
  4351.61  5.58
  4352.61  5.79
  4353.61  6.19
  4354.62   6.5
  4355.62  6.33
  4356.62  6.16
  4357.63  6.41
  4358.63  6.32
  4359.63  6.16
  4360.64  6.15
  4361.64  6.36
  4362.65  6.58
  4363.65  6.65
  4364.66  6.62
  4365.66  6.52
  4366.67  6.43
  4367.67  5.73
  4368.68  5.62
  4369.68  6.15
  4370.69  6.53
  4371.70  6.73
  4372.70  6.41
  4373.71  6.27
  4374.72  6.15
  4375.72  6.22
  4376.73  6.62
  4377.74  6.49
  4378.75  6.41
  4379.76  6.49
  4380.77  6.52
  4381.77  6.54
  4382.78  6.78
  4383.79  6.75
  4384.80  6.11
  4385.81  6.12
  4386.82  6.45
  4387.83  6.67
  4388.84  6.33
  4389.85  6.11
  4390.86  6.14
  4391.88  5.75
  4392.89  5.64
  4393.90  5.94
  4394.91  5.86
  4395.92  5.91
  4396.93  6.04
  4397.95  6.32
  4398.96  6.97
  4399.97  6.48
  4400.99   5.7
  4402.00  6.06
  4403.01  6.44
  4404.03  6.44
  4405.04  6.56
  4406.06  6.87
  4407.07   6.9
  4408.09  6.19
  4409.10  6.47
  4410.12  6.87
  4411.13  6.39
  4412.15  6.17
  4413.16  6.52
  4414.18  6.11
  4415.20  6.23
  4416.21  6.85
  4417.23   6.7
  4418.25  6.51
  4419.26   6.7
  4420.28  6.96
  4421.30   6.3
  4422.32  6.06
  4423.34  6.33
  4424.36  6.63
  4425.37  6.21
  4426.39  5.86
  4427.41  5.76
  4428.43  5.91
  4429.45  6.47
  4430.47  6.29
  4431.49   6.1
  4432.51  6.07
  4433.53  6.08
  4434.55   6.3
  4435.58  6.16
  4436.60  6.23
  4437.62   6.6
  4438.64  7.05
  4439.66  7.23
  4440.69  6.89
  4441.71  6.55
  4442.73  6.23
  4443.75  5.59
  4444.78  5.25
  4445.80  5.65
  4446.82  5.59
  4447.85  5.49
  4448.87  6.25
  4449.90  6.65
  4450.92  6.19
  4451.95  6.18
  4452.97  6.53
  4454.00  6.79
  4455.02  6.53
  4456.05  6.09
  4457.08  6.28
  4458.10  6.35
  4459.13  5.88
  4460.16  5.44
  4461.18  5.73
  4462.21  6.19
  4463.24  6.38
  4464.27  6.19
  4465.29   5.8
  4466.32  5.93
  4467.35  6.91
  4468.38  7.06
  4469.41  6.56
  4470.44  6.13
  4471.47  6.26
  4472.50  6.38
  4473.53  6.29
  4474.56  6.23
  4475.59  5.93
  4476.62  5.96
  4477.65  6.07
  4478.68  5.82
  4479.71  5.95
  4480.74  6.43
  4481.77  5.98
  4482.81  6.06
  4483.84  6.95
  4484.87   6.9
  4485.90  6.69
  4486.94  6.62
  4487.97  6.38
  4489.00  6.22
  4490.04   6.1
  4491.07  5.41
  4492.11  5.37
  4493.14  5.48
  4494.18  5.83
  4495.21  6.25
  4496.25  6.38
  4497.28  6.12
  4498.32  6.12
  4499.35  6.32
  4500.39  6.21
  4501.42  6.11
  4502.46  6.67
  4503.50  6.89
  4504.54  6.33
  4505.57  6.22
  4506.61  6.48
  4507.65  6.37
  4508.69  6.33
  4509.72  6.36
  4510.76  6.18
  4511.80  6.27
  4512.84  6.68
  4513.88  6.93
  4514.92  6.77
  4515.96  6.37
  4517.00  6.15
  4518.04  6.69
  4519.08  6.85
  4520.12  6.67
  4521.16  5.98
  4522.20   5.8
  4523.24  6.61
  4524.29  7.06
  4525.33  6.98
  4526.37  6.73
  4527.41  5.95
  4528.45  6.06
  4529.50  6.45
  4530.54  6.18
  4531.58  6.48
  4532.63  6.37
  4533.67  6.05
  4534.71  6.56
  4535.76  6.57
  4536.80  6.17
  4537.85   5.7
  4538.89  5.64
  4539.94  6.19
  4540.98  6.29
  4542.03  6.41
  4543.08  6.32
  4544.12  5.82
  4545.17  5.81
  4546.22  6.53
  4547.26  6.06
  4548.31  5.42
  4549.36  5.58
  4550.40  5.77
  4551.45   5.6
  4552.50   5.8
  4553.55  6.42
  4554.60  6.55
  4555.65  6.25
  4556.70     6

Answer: 0.03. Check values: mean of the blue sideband 6.32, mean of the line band 6.23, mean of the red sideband 6.47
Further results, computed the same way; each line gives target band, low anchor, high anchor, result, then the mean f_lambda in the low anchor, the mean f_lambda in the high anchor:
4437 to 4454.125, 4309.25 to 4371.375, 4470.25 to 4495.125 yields -0.032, 5.91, 6.15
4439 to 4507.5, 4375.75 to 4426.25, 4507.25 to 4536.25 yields 0.035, 6.37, 6.45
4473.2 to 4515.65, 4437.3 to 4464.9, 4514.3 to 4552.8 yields -0.007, 6.21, 6.23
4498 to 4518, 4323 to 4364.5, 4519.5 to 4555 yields -0.048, 5.85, 6.19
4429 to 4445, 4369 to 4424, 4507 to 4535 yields 0.010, 6.37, 6.44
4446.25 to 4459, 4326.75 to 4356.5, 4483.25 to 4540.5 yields -0.020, 5.72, 6.33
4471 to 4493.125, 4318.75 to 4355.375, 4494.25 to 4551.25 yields 0.002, 5.8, 6.29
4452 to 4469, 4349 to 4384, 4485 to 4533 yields 0.012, 6.3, 6.34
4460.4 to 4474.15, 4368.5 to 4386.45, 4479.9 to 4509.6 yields 0.002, 6.4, 6.26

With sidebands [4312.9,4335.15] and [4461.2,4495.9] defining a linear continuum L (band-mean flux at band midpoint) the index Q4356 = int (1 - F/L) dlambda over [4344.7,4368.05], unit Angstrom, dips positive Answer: -0.3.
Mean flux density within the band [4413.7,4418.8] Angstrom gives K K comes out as 6.49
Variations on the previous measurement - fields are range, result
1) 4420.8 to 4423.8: 6.22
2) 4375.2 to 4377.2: 6.43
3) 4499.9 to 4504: 6.47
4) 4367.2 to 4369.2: 5.68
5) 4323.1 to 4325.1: 5.91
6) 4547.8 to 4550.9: 5.6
